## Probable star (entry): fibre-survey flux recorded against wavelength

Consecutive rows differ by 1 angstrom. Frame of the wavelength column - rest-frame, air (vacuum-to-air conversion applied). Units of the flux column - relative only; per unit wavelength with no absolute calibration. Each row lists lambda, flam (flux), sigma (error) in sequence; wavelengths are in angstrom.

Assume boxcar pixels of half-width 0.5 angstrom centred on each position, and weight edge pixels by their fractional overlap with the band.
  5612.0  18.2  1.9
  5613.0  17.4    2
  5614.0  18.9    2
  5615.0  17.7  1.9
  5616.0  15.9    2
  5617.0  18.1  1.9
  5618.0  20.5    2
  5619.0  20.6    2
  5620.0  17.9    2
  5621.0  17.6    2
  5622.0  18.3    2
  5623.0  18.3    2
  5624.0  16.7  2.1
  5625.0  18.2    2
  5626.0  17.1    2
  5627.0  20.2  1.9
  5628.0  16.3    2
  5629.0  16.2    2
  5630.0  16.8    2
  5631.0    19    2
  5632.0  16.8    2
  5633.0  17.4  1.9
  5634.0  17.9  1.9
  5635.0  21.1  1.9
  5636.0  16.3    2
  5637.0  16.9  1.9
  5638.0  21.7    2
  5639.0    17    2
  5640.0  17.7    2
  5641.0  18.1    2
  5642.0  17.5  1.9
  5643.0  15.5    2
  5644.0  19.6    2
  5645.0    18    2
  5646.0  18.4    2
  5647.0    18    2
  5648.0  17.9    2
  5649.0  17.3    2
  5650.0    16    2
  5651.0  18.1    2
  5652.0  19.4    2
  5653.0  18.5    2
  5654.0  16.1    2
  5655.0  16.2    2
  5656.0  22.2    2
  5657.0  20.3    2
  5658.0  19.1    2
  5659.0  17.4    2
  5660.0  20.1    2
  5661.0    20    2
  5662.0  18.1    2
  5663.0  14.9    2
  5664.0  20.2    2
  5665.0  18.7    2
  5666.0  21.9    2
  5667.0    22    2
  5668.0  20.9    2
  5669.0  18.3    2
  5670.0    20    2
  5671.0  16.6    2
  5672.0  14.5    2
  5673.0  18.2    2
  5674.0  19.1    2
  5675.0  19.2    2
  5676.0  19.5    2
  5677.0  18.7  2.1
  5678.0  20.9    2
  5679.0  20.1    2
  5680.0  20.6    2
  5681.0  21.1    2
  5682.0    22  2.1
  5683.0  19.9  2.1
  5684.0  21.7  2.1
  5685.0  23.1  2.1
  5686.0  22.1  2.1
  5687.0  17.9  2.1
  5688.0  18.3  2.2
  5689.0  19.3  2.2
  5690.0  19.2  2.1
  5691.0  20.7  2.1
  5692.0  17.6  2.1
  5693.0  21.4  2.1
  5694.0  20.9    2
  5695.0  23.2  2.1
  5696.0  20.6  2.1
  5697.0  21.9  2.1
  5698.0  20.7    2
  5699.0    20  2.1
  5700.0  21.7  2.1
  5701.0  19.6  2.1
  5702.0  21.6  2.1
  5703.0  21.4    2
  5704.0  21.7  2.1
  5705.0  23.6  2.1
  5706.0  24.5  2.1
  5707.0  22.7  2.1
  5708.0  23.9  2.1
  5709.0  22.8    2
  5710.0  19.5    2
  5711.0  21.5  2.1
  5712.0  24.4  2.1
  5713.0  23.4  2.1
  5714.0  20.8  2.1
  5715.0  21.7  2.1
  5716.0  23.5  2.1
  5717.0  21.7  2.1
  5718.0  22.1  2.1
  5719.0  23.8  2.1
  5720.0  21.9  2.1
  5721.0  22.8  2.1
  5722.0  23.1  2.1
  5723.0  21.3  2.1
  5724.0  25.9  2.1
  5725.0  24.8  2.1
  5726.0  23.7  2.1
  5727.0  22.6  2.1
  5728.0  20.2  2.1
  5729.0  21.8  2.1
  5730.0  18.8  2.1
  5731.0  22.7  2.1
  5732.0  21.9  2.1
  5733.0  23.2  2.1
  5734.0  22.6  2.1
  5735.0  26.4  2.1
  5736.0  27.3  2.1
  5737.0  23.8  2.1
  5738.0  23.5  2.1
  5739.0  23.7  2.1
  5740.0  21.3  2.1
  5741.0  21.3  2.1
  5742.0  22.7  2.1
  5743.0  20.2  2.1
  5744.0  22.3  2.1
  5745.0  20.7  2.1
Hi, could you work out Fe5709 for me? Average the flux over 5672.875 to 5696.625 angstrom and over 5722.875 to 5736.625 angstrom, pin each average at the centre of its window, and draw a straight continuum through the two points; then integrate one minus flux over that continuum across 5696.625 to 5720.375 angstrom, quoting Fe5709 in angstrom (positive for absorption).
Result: -0.3 angstrom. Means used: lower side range 20.3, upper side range 23.1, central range 22.1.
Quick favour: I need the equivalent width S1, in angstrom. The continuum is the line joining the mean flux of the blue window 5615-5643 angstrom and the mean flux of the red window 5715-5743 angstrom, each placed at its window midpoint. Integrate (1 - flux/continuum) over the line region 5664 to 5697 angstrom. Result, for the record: 0.8 angstrom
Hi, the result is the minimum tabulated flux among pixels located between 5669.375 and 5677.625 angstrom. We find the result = 14.5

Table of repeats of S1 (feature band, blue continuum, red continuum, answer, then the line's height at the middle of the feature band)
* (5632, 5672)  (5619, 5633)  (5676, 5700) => 1.0 angstrom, 18.9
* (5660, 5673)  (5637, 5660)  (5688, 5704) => 0.2 angstrom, 19.1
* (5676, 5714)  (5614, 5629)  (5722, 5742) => 0.3 angstrom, 21.3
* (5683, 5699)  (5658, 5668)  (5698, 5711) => 0.4 angstrom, 21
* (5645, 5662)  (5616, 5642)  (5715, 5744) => 0.7 angstrom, 19.2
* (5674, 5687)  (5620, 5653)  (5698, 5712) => -0.1 angstrom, 20.5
